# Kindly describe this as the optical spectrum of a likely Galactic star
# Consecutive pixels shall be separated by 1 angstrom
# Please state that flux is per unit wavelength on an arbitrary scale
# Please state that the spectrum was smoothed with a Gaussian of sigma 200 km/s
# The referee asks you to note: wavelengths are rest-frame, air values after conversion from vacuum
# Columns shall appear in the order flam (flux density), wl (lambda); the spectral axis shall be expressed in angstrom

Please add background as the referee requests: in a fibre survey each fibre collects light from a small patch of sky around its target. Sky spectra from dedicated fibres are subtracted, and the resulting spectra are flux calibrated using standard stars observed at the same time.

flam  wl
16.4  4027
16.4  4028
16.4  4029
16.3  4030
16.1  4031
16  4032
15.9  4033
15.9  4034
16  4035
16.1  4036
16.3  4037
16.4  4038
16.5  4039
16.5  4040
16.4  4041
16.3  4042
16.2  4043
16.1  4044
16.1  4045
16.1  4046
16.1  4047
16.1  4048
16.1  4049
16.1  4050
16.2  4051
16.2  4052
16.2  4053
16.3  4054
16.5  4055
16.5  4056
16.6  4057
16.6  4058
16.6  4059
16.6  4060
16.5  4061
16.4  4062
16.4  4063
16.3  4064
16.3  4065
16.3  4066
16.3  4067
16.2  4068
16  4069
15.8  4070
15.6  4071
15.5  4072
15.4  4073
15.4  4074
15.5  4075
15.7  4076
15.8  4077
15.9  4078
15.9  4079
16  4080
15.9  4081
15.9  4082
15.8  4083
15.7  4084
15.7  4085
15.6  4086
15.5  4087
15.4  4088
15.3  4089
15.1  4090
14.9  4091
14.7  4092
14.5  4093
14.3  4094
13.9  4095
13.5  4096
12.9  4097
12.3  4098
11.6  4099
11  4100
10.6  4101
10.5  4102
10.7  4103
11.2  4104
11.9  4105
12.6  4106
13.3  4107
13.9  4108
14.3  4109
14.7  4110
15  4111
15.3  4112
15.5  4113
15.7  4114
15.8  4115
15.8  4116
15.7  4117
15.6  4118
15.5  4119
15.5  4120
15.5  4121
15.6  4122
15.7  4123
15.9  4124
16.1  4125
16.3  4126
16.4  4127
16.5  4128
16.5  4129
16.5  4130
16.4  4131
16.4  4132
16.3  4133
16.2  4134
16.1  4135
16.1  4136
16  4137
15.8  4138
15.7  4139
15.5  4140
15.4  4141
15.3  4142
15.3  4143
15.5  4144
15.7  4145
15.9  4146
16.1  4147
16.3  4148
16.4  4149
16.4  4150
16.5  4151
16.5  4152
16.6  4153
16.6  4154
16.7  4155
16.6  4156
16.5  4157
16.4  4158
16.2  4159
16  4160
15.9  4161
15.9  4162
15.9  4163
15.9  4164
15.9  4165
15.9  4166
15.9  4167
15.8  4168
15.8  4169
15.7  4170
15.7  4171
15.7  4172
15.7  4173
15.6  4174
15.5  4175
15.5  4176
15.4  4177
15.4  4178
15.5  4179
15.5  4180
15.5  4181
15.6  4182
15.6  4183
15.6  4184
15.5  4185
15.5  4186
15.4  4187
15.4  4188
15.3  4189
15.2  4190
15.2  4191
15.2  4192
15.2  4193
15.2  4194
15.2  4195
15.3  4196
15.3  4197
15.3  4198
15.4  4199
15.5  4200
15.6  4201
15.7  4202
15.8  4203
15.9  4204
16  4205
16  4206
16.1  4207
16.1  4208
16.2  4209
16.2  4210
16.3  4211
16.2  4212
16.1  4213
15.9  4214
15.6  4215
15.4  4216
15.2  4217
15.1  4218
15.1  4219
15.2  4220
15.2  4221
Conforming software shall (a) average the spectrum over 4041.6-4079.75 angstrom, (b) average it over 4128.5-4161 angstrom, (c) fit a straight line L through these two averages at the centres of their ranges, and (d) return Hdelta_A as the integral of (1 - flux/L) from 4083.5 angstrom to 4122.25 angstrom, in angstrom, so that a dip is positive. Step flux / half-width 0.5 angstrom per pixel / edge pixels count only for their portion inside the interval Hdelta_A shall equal 4.8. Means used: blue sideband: 16.1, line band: 14.1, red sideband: 16.1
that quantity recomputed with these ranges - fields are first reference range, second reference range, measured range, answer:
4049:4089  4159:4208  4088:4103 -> 2.6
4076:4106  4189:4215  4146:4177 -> -2.0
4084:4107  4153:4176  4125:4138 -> -1.3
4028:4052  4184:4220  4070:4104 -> 3.3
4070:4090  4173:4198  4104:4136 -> 0.4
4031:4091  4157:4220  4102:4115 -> 1.8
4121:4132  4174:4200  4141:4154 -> -0.1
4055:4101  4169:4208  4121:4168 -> -1.9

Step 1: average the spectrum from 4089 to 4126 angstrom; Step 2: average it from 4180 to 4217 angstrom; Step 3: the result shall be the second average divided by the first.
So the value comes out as 1.1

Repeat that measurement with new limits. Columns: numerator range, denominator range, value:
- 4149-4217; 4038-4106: 1.04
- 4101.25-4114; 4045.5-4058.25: 0.82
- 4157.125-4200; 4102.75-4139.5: 1.02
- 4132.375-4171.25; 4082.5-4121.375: 1.13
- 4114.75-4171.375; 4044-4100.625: 1.03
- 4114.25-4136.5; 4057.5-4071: 0.98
